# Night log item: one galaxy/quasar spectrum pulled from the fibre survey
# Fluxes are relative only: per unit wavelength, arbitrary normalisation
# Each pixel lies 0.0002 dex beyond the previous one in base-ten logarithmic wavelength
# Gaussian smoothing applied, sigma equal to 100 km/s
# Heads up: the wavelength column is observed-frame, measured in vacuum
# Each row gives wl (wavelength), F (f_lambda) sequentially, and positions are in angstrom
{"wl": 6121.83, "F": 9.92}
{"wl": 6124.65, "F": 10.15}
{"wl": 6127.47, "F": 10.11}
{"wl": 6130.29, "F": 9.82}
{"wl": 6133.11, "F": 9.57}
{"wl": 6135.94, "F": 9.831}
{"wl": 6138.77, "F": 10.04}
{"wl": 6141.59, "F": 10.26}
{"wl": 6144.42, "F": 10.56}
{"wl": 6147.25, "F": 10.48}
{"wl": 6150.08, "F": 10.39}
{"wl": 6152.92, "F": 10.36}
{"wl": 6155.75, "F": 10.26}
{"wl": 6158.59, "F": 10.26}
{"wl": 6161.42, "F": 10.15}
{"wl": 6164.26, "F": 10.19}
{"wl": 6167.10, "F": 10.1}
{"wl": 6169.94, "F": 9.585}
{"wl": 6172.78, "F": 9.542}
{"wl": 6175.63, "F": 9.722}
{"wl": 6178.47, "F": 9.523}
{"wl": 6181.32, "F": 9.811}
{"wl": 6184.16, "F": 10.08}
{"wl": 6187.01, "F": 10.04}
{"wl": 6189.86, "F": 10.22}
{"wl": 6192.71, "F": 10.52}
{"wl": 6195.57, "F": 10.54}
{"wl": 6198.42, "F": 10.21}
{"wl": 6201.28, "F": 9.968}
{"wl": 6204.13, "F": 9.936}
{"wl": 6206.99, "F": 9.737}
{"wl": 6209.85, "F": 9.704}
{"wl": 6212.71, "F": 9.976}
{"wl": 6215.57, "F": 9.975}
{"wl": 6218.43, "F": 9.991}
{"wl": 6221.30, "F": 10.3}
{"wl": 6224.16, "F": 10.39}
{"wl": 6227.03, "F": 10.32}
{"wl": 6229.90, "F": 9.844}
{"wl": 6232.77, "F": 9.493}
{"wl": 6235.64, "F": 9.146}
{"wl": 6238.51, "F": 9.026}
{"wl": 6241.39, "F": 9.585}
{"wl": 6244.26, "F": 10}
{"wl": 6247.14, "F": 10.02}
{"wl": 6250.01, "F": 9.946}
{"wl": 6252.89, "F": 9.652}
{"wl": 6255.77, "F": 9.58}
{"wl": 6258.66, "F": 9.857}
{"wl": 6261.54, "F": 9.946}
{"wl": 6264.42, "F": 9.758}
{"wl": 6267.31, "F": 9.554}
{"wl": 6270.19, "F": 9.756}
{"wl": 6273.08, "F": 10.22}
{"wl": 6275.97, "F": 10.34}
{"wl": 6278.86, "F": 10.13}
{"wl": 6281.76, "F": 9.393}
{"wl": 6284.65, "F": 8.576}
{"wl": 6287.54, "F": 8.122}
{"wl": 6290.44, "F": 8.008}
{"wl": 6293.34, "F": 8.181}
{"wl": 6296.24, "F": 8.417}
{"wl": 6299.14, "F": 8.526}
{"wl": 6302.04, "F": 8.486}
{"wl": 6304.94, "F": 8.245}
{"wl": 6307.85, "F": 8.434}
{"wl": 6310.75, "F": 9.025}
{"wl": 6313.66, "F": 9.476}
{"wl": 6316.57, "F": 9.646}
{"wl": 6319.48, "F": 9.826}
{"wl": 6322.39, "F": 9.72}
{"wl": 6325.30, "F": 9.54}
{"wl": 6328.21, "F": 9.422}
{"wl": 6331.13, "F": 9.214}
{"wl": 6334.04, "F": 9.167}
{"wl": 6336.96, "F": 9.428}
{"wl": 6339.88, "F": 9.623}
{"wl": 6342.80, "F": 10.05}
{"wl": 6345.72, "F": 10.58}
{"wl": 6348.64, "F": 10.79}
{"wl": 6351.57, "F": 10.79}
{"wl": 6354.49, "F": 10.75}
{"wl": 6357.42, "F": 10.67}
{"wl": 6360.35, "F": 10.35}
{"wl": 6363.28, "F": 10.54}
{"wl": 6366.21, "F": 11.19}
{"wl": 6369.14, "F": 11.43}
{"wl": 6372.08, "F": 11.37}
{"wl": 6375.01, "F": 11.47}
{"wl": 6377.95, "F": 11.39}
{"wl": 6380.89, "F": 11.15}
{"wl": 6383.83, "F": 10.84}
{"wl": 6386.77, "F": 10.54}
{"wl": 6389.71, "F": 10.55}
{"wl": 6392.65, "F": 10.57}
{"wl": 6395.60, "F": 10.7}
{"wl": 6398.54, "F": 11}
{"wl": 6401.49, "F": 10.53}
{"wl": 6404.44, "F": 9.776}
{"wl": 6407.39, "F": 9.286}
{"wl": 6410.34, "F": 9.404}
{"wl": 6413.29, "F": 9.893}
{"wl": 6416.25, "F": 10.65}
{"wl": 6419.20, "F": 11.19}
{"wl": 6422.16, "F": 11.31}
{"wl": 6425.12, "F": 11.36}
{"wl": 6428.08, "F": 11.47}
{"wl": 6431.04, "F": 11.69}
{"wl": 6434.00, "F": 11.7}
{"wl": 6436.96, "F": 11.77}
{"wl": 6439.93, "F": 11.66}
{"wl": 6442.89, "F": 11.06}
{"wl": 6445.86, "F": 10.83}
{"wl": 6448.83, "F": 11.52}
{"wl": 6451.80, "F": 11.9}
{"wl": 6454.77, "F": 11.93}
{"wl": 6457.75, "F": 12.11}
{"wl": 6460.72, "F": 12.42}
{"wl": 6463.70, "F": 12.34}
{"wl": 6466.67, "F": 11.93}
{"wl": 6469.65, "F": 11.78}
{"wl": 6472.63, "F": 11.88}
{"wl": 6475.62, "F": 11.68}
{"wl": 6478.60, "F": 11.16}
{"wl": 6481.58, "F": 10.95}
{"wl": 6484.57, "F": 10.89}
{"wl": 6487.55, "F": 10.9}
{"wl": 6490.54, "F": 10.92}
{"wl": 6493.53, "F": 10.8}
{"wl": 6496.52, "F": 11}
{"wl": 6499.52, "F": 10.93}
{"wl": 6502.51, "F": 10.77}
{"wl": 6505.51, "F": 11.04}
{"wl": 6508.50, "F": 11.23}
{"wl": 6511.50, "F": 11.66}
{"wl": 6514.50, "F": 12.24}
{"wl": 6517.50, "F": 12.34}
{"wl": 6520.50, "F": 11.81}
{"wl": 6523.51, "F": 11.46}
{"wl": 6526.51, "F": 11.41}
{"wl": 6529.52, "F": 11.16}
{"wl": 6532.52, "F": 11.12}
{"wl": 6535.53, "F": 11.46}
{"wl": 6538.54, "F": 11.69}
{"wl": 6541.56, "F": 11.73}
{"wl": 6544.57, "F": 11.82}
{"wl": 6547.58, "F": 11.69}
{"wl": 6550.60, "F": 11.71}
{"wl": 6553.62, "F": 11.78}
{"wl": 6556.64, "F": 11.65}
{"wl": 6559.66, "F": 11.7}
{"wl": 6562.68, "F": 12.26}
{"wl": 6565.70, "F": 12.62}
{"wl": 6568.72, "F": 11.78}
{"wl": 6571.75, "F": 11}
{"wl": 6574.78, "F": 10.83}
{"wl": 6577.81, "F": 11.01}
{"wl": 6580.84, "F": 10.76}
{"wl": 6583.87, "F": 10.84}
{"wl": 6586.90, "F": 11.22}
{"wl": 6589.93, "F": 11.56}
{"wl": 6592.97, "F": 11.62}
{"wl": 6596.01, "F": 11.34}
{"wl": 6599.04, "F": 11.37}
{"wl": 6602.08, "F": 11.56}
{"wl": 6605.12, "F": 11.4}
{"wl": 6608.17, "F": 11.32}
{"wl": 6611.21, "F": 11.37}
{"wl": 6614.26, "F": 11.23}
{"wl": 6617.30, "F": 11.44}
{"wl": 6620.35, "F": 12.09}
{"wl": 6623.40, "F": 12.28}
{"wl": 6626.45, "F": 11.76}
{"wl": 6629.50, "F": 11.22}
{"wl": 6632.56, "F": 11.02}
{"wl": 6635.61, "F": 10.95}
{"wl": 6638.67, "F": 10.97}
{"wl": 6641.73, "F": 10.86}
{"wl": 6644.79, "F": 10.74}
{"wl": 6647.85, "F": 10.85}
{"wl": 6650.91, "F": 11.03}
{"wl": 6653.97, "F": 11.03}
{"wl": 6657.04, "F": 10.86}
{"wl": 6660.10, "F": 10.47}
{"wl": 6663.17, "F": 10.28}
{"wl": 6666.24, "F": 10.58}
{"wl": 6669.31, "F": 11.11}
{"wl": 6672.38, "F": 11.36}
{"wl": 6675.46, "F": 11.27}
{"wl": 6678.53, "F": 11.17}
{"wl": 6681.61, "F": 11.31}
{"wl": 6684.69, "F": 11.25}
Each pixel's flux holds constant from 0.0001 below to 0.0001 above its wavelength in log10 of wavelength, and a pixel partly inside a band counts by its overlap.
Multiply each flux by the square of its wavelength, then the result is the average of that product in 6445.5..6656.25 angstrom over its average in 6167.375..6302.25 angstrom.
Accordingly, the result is 1.31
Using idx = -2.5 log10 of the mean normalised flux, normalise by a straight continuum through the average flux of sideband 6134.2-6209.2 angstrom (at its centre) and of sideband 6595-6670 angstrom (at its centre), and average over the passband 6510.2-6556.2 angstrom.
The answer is -0.07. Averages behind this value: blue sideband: 10.1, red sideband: 11.2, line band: 11.7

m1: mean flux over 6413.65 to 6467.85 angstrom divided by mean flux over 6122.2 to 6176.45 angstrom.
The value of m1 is 1.1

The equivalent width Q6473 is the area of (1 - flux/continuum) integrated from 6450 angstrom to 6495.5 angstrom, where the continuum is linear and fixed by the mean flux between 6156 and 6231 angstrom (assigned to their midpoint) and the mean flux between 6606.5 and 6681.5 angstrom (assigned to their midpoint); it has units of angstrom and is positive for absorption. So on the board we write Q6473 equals -3.6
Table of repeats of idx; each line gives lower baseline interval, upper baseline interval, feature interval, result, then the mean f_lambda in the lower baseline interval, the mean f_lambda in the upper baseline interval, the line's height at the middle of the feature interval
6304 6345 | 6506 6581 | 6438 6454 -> -0.080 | 9.38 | 11.6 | 10.6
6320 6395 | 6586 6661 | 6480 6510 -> -0.007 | 10.4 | 11.3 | 10.9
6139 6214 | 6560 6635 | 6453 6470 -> -0.103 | 10.1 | 11.5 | 11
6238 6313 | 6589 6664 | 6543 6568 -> -0.102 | 9.26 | 11.2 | 10.8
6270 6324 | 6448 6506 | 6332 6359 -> -0.052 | 9.06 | 11.4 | 9.71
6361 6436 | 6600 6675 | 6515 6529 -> -0.071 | 10.8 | 11.2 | 11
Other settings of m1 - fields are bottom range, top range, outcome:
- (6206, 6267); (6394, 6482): 1.14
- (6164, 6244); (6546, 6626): 1.16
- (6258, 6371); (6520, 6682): 1.18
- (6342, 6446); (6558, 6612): 1.05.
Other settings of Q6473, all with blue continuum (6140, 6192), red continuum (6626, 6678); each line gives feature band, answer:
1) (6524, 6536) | -0.6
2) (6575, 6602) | -0.9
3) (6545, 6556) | -1.0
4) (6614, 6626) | -1.0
